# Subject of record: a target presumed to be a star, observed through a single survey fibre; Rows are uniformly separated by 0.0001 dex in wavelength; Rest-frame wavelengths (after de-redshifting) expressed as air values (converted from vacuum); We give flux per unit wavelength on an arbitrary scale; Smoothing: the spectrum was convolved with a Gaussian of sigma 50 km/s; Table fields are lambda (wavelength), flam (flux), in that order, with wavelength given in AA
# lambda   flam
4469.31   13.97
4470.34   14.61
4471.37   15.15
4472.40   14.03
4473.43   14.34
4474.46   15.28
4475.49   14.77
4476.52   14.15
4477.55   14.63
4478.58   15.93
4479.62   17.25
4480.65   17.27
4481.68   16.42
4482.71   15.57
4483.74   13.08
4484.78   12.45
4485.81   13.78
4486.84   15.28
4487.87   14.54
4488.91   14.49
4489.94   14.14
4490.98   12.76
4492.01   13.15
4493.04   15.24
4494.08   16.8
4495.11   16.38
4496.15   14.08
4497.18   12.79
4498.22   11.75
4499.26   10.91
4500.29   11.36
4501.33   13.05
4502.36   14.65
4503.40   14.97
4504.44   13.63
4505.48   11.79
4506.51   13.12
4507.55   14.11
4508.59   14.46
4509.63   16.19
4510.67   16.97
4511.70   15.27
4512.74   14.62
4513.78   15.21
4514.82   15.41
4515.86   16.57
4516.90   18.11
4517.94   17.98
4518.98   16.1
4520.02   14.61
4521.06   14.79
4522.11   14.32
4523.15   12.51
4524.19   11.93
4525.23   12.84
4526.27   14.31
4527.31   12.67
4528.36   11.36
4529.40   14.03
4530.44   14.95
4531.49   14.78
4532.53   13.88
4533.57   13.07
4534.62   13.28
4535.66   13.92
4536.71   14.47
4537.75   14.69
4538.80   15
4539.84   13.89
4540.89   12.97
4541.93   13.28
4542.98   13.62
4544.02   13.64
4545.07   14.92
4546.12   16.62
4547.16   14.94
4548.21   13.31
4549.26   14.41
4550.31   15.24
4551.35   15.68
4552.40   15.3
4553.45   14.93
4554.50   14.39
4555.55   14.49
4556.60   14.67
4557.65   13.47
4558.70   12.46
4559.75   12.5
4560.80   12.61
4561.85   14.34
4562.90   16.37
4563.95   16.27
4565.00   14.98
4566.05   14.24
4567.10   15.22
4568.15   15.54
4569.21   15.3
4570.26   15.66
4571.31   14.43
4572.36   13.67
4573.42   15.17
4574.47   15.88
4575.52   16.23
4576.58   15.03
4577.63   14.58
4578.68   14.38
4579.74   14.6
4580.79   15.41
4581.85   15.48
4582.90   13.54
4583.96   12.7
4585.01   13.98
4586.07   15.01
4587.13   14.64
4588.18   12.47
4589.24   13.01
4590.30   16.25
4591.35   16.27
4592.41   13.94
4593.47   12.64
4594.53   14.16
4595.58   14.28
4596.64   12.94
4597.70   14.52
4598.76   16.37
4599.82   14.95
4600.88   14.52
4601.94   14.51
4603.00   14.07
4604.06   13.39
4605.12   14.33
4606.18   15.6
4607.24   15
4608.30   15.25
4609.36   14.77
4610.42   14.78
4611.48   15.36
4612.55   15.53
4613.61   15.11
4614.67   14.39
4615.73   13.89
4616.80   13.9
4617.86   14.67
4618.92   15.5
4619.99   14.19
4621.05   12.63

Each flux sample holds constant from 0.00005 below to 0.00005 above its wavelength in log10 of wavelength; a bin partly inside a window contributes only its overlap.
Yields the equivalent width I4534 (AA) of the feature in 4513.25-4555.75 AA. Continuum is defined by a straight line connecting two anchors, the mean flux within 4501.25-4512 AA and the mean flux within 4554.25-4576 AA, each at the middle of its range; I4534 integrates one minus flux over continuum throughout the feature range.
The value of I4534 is 0.27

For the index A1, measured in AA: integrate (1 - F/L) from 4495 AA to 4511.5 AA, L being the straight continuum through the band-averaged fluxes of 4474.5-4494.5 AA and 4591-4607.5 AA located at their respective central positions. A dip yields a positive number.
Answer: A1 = 1.15 AA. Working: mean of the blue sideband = 14.8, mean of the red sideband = 14.4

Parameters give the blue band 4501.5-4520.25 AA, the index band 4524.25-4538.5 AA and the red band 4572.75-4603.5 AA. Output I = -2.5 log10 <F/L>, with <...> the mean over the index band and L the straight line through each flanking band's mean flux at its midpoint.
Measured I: 0.10 mag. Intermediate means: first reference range 15.2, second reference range 14.5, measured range 13.7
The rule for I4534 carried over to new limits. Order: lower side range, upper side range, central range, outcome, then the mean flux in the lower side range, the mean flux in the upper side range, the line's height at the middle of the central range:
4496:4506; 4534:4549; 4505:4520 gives -2.45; 12.9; 14.2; 13.2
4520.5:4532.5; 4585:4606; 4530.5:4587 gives -2.46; 13.5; 14.3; 13.9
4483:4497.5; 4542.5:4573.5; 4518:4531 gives 0.52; 14.3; 14.6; 14.4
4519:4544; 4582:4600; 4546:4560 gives -0.51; 13.8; 14.2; 13.9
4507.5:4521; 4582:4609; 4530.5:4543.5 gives 1.25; 15.8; 14.4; 15.4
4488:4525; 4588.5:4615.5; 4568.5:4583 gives -0.45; 14.4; 14.6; 14.6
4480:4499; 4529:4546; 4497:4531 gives 0.16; 14.4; 14.1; 14.2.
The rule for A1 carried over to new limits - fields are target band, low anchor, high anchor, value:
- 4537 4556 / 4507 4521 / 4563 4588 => 1.0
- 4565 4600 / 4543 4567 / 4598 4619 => 0.1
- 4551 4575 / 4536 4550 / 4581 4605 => -0.6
